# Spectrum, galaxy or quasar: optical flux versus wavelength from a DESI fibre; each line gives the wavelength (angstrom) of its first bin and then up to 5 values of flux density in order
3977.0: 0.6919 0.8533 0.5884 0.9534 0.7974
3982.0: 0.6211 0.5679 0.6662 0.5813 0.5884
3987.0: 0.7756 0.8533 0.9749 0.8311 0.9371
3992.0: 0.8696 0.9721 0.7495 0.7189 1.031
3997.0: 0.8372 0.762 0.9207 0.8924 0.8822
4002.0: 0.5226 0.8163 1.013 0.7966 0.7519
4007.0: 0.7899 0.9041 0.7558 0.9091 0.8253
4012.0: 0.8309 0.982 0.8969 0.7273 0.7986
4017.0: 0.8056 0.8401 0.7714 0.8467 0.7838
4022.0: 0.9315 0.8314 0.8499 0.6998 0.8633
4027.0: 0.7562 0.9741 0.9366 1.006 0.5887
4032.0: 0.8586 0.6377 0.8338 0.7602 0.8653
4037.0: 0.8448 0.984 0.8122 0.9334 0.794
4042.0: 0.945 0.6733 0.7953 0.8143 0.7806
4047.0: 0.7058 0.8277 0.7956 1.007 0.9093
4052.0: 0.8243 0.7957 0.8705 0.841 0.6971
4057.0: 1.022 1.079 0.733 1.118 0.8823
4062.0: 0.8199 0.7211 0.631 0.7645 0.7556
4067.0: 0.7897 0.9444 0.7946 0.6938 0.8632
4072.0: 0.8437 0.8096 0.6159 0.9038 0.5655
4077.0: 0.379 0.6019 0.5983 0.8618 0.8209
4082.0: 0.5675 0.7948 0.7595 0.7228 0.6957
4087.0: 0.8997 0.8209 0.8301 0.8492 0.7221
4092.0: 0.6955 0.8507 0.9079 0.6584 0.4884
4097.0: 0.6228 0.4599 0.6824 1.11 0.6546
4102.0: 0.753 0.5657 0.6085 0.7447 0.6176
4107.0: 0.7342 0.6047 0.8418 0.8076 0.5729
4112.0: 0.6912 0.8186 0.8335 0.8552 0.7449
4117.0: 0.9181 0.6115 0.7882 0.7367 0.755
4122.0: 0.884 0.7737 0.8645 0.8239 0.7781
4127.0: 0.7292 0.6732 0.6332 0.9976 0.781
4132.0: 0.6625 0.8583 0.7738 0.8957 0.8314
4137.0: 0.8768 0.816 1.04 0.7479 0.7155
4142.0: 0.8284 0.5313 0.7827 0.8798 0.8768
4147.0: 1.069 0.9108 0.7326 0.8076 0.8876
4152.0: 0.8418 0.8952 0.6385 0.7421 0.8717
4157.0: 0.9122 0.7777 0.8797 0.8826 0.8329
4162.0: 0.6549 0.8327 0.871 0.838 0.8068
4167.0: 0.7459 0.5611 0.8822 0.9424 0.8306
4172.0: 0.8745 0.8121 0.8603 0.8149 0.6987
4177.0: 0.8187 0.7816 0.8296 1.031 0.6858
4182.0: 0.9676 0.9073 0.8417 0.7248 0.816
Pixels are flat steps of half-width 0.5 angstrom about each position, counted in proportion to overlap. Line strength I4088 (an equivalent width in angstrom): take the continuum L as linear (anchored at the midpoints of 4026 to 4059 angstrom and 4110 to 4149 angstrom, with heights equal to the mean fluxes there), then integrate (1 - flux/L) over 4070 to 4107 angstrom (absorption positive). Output 4.4 angstrom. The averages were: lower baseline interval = 0.841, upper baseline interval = 0.798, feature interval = 0.721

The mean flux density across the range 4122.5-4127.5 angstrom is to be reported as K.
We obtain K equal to 0.794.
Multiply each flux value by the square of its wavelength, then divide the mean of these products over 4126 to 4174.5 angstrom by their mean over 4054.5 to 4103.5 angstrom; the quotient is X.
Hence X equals 1.11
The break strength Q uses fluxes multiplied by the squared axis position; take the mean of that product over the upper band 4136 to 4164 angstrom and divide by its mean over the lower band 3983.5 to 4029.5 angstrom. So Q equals 1.07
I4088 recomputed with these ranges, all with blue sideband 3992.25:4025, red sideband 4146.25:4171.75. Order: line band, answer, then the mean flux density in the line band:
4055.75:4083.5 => 1.89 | 0.775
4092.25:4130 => 4.14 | 0.738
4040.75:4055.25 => 0.11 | 0.826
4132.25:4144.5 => 0.34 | 0.805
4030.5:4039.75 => 0.34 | 0.802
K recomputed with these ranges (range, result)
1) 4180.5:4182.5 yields 0.827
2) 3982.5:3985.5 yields 0.605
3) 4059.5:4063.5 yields 0.885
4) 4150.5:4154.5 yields 0.816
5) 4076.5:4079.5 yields 0.526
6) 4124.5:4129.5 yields 0.728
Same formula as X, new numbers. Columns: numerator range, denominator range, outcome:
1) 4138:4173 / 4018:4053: 1.05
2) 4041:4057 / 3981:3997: 1.08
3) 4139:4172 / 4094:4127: 1.14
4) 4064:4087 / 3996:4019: 0.91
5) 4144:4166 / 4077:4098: 1.20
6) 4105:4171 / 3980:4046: 1.03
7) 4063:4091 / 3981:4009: 0.97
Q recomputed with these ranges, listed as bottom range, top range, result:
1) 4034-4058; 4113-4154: 1.00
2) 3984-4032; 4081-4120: 0.93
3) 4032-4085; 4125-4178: 1.07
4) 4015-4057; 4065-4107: 0.90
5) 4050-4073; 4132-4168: 1.02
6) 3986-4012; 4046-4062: 1.07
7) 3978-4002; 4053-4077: 1.05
